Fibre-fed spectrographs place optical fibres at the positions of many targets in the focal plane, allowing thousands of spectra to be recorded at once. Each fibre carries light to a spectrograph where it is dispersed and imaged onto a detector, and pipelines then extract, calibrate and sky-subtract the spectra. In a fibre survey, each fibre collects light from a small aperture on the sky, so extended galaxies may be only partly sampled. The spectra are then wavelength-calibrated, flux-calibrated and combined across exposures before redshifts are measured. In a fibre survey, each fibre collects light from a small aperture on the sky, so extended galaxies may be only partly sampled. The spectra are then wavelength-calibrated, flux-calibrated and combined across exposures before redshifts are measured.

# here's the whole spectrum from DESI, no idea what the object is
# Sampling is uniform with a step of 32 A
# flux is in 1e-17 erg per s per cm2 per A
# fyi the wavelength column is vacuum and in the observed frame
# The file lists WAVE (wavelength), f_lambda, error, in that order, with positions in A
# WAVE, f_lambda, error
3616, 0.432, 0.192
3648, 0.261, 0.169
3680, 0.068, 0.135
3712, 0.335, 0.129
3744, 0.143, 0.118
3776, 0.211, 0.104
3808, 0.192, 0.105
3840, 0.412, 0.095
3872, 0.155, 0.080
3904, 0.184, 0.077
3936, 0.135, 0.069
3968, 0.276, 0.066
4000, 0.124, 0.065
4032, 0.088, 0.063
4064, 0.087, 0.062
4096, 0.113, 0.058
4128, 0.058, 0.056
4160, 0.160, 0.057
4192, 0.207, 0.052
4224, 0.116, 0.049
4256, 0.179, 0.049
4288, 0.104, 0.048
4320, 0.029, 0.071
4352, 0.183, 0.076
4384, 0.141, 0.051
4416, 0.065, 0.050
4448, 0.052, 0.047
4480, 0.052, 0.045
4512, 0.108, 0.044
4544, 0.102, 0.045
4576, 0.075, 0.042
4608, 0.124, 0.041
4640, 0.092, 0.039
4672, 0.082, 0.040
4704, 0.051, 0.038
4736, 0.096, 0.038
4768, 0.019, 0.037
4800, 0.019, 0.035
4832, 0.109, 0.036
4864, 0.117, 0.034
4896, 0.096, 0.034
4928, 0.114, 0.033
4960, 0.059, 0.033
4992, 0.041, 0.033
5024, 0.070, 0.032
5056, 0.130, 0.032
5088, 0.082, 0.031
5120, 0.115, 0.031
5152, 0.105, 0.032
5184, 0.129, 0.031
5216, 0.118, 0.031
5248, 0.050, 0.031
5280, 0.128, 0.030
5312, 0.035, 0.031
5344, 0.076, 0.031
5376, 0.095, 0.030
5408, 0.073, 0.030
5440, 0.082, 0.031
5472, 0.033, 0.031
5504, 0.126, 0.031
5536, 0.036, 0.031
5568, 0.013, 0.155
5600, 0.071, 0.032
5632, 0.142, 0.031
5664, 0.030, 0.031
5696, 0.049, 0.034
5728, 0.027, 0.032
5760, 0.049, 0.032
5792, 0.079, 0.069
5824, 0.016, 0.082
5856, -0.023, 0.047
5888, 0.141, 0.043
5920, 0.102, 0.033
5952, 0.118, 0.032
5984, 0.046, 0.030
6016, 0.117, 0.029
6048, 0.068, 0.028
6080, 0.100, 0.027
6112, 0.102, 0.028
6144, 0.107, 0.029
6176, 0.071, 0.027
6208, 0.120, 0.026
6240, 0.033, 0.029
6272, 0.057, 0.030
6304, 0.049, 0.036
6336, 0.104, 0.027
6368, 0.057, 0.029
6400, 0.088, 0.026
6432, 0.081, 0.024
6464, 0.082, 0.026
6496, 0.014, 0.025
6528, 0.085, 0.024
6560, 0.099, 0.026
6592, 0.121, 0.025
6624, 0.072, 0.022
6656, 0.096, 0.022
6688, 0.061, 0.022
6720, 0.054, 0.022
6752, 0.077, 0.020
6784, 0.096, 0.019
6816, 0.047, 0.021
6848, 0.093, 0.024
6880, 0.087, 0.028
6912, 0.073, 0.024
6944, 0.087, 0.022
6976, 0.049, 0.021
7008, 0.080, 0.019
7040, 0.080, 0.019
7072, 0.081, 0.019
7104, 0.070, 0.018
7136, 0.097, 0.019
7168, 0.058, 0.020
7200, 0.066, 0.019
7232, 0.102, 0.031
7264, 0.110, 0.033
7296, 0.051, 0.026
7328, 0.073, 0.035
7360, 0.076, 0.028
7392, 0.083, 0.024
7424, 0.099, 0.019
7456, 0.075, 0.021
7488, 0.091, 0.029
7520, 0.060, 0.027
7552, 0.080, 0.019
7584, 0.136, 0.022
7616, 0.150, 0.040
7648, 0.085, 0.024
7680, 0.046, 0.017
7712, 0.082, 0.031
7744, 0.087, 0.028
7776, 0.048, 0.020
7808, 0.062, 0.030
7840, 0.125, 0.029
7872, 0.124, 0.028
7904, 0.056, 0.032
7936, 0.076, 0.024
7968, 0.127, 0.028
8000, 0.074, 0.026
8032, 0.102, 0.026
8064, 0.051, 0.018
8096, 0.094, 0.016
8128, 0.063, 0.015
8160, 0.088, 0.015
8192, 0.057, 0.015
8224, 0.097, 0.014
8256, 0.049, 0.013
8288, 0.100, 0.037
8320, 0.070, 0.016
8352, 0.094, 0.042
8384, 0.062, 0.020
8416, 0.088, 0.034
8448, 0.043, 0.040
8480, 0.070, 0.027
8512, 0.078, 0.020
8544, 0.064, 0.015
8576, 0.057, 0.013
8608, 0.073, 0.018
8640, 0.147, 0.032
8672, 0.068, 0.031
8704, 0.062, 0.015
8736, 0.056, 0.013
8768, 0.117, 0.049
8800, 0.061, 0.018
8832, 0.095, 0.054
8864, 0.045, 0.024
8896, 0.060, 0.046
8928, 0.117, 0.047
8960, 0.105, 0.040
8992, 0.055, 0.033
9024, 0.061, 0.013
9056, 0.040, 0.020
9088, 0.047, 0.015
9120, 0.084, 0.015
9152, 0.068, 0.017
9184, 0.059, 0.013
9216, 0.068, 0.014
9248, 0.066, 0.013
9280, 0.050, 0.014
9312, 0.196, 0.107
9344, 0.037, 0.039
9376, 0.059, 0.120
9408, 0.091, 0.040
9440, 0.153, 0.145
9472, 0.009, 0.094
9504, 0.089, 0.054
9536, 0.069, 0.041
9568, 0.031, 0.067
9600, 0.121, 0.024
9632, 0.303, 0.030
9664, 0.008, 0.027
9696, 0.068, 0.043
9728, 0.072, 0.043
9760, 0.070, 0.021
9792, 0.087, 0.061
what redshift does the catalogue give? 1.58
